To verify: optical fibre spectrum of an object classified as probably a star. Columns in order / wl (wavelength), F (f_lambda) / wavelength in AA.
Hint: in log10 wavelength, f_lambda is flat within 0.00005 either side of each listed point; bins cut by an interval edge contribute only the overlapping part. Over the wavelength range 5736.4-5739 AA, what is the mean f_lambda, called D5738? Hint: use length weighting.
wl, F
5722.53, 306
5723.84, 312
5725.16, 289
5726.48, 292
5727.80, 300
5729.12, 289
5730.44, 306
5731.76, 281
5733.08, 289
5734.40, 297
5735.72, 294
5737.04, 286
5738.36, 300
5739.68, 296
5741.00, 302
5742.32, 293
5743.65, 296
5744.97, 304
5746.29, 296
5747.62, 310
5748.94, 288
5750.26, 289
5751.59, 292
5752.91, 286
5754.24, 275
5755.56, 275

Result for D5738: 293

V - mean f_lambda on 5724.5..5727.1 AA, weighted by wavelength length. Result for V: 290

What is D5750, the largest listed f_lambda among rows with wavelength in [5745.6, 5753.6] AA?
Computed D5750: 310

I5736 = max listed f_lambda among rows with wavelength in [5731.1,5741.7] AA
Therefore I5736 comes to 302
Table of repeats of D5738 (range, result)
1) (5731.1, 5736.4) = 290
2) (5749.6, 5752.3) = 290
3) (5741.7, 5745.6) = 297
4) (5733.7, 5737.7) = 292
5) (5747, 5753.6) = 293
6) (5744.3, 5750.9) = 298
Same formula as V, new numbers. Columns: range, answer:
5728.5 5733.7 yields 291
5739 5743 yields 297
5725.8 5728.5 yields 295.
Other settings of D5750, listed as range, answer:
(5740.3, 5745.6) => 304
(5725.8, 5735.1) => 306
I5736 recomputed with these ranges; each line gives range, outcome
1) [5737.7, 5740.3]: 300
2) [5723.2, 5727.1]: 312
